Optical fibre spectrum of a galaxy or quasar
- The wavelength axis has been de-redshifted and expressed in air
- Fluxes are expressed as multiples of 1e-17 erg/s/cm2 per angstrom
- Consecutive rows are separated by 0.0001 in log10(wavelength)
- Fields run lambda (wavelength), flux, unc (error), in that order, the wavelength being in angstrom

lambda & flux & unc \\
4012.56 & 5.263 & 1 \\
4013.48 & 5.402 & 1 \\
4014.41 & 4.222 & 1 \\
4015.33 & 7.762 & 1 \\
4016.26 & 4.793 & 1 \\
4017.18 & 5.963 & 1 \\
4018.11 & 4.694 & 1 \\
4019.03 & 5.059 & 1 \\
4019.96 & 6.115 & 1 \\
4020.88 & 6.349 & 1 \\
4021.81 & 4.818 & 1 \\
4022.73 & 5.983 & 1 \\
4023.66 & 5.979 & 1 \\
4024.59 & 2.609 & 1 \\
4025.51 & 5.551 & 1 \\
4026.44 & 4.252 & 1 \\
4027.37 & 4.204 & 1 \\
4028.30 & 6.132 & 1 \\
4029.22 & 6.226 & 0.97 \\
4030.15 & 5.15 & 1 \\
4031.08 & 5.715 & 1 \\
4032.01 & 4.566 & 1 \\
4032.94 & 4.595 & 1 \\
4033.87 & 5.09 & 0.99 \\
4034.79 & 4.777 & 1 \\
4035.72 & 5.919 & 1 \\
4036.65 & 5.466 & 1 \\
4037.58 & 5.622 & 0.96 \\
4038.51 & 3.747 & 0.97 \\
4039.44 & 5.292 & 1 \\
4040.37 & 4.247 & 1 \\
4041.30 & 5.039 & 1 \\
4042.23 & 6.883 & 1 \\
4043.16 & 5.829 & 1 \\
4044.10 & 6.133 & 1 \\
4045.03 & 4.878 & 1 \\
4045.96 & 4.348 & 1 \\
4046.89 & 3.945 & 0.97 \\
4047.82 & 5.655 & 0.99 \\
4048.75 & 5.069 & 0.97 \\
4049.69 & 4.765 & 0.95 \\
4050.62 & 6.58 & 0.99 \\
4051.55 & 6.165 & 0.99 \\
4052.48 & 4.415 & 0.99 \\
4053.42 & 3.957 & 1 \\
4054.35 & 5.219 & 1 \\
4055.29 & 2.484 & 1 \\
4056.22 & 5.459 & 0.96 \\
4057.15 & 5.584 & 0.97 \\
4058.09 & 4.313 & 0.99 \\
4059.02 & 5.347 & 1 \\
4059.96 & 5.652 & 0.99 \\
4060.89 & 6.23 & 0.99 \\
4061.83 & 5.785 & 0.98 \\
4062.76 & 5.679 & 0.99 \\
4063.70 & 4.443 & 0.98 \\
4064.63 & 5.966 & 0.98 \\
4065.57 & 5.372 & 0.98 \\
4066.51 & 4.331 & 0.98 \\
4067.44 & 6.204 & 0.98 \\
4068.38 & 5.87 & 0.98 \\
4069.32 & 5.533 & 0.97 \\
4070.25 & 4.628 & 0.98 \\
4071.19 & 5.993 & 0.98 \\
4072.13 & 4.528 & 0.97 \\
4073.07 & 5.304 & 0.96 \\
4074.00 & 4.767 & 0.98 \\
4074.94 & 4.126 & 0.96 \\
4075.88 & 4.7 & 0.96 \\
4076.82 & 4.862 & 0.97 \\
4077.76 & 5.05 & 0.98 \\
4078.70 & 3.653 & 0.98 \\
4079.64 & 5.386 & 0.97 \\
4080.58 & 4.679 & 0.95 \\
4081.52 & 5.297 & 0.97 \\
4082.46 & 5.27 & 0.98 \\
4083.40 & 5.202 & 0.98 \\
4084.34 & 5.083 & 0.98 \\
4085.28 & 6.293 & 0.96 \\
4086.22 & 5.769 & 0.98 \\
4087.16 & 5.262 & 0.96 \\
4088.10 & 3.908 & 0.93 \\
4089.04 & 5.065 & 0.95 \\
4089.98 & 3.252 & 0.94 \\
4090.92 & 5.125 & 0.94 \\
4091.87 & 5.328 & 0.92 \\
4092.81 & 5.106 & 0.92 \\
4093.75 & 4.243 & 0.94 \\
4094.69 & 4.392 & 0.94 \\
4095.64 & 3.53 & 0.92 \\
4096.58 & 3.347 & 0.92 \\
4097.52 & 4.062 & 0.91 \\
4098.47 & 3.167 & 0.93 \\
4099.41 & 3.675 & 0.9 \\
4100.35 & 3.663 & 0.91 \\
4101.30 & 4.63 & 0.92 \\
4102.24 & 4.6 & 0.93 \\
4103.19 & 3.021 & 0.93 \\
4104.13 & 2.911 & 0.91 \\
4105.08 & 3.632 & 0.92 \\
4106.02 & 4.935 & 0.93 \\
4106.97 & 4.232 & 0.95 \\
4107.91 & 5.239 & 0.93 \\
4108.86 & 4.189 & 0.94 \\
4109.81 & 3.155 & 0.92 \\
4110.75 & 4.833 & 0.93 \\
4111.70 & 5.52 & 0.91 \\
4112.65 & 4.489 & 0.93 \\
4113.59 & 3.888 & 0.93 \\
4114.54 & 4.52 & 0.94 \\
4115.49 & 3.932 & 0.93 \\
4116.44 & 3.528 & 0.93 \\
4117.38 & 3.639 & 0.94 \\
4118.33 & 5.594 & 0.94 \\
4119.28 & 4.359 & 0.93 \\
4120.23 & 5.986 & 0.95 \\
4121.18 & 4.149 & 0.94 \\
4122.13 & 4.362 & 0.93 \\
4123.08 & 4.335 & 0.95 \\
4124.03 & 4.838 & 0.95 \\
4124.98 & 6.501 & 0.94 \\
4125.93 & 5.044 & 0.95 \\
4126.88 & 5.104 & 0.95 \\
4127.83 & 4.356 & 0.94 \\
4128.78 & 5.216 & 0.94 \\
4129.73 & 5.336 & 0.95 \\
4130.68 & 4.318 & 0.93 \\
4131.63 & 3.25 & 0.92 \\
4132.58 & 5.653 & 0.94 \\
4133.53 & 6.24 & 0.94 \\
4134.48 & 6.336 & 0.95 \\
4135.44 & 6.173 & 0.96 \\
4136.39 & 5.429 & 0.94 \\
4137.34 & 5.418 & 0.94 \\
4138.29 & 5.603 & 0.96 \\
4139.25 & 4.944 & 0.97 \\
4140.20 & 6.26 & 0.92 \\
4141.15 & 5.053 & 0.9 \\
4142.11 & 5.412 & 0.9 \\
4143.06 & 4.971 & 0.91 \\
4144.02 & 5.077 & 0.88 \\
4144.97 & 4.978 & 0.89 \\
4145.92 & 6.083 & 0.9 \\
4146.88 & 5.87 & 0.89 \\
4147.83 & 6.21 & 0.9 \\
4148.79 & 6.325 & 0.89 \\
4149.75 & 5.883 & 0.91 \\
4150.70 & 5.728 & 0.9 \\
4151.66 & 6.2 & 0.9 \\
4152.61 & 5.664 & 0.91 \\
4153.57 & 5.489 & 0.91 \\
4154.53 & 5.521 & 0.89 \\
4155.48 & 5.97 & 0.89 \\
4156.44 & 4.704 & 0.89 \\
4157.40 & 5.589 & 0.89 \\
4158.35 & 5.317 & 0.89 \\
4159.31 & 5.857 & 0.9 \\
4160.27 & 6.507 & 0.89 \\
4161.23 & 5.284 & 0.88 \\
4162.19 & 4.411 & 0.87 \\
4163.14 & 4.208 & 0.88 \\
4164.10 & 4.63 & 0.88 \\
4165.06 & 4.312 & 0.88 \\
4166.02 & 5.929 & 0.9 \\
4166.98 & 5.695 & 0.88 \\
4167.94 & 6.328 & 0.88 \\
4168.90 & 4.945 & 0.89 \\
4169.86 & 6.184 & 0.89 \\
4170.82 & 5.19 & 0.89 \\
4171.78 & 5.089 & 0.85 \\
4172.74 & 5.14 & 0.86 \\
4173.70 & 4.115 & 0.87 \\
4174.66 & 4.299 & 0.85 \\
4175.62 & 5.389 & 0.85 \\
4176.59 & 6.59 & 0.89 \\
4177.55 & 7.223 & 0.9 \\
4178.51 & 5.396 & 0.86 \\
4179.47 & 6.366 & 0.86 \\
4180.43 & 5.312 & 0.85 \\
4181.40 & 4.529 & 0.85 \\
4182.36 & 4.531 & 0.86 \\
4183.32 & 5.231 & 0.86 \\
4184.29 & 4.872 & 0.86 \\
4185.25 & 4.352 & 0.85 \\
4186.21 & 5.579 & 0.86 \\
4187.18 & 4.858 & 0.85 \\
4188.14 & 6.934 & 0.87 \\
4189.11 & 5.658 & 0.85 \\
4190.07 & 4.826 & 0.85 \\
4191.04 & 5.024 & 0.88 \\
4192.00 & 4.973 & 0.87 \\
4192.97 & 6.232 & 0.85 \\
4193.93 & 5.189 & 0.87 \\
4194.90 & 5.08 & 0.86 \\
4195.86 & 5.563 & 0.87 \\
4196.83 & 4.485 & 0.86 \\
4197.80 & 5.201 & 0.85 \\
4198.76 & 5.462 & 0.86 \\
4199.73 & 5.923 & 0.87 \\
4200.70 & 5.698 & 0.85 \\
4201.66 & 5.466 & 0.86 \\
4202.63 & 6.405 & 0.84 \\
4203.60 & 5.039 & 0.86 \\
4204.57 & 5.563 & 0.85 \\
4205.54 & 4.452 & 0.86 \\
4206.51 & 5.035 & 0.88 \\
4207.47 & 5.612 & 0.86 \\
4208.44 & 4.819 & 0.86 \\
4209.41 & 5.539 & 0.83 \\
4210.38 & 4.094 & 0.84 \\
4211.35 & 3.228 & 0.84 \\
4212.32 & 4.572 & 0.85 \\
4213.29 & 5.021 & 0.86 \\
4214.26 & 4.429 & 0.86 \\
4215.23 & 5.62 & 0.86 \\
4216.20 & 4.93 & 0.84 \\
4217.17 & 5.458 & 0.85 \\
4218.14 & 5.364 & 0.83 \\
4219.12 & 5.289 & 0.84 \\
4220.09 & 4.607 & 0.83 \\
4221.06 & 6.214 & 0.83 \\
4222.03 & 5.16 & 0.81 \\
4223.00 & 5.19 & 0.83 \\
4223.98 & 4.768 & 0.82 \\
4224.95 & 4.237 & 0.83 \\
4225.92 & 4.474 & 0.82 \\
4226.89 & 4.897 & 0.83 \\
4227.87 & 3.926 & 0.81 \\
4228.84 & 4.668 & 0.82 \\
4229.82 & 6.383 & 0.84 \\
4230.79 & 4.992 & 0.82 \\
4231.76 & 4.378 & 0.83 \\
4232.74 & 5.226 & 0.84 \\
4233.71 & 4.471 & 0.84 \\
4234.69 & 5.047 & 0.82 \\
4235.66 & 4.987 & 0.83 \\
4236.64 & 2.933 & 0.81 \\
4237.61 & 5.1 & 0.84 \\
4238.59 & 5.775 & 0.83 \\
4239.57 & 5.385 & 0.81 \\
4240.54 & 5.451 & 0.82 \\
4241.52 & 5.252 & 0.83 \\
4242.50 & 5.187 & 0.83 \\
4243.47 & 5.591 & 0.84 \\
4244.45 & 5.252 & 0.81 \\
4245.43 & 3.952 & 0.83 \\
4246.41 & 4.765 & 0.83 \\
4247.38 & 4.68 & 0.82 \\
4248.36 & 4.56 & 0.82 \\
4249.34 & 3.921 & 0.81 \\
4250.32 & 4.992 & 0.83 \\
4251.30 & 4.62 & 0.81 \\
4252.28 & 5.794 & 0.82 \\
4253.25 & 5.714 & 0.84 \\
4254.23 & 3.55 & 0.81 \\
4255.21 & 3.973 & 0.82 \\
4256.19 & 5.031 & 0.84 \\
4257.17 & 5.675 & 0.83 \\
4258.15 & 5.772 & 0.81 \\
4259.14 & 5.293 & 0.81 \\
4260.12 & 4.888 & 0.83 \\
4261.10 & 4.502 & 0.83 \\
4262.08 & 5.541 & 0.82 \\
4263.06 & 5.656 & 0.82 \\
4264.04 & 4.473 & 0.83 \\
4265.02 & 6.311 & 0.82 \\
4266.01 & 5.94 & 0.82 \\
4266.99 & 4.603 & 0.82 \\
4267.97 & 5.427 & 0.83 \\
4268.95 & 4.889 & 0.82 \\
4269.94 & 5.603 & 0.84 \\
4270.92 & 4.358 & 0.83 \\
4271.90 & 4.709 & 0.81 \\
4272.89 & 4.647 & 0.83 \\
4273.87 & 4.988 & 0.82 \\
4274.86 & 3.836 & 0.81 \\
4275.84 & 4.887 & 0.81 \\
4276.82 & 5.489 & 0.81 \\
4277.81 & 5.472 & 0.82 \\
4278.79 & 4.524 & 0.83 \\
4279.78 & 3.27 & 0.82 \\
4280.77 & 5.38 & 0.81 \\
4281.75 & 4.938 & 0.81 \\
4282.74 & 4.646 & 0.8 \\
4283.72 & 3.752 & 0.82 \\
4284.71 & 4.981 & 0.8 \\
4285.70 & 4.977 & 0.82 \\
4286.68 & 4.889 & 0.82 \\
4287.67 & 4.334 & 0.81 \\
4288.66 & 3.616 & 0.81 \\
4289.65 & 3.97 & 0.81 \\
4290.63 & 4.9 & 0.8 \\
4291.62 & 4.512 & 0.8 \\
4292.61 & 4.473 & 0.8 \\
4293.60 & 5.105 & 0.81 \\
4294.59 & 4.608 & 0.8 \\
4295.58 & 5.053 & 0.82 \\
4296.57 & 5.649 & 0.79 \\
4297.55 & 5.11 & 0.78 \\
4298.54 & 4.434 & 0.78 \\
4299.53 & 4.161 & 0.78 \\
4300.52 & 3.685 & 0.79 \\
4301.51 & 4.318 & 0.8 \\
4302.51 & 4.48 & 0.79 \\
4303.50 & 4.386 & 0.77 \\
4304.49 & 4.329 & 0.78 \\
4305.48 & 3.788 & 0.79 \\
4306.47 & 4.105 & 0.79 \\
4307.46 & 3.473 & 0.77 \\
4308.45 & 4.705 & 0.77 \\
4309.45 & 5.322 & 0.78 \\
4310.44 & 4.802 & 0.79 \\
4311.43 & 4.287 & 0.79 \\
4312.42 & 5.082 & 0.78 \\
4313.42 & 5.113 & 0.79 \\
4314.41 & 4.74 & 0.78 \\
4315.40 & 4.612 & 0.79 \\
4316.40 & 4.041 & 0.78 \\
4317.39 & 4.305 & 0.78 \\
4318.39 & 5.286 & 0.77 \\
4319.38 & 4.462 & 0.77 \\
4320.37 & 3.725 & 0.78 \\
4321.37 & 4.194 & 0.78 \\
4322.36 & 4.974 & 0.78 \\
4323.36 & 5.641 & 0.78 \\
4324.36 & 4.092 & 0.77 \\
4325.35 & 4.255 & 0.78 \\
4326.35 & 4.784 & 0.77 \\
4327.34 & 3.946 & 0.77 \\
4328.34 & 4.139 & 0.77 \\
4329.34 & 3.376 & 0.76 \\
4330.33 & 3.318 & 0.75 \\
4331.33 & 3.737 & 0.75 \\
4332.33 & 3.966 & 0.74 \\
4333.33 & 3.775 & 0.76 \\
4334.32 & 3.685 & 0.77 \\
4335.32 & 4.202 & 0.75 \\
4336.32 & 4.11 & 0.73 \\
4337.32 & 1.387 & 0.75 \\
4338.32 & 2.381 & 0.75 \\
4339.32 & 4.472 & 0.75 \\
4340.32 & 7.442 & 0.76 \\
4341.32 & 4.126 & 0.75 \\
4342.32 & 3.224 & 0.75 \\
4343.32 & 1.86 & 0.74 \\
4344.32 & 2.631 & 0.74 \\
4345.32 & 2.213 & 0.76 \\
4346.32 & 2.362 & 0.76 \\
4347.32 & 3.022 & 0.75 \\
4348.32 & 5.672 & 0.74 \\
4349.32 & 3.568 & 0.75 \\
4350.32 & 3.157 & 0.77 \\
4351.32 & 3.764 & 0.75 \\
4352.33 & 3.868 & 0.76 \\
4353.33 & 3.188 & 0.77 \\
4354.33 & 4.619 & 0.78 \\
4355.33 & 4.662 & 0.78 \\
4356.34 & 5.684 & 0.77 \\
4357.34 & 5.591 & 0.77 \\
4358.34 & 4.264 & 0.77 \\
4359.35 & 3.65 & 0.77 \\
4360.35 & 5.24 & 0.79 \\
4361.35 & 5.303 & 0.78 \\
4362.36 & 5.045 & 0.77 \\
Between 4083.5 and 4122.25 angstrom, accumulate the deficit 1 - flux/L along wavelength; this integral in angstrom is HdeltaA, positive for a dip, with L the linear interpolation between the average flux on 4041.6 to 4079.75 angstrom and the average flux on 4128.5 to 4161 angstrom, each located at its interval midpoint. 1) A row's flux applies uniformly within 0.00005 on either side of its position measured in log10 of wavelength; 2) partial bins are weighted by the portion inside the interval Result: 6.9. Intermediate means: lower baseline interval 5.14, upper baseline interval 5.55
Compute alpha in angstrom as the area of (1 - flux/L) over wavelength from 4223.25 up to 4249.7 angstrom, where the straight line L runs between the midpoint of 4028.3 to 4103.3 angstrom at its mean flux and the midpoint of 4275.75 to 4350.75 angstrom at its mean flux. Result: -2.1 angstrom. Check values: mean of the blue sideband 4.96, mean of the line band 4.83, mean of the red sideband 4.26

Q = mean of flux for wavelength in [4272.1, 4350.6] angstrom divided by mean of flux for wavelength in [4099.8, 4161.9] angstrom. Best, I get 0.8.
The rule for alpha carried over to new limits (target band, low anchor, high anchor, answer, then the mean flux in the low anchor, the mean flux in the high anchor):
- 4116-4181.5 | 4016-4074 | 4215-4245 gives -2.82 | 5.2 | 5.03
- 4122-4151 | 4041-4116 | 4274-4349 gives -4.37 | 4.8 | 4.28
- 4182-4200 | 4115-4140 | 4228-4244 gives -0.87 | 5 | 5.03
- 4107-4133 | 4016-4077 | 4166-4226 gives 2.84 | 5.17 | 5.24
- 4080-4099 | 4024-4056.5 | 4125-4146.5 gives 1.85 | 5.03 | 5.31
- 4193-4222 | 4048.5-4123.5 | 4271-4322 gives -3.38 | 4.72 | 4.56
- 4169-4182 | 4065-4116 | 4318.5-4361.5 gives -3.03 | 4.61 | 4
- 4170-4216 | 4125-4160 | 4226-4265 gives -0.04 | 5.48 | 4.94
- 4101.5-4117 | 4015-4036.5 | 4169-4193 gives 3.35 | 5.3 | 5.33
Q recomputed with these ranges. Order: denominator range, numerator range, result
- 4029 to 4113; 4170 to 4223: 1.07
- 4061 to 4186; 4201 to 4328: 0.96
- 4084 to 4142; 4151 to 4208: 1.15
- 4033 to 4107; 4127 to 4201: 1.11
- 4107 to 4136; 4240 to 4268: 1.05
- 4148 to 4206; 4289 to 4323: 0.84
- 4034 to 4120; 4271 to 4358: 0.89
